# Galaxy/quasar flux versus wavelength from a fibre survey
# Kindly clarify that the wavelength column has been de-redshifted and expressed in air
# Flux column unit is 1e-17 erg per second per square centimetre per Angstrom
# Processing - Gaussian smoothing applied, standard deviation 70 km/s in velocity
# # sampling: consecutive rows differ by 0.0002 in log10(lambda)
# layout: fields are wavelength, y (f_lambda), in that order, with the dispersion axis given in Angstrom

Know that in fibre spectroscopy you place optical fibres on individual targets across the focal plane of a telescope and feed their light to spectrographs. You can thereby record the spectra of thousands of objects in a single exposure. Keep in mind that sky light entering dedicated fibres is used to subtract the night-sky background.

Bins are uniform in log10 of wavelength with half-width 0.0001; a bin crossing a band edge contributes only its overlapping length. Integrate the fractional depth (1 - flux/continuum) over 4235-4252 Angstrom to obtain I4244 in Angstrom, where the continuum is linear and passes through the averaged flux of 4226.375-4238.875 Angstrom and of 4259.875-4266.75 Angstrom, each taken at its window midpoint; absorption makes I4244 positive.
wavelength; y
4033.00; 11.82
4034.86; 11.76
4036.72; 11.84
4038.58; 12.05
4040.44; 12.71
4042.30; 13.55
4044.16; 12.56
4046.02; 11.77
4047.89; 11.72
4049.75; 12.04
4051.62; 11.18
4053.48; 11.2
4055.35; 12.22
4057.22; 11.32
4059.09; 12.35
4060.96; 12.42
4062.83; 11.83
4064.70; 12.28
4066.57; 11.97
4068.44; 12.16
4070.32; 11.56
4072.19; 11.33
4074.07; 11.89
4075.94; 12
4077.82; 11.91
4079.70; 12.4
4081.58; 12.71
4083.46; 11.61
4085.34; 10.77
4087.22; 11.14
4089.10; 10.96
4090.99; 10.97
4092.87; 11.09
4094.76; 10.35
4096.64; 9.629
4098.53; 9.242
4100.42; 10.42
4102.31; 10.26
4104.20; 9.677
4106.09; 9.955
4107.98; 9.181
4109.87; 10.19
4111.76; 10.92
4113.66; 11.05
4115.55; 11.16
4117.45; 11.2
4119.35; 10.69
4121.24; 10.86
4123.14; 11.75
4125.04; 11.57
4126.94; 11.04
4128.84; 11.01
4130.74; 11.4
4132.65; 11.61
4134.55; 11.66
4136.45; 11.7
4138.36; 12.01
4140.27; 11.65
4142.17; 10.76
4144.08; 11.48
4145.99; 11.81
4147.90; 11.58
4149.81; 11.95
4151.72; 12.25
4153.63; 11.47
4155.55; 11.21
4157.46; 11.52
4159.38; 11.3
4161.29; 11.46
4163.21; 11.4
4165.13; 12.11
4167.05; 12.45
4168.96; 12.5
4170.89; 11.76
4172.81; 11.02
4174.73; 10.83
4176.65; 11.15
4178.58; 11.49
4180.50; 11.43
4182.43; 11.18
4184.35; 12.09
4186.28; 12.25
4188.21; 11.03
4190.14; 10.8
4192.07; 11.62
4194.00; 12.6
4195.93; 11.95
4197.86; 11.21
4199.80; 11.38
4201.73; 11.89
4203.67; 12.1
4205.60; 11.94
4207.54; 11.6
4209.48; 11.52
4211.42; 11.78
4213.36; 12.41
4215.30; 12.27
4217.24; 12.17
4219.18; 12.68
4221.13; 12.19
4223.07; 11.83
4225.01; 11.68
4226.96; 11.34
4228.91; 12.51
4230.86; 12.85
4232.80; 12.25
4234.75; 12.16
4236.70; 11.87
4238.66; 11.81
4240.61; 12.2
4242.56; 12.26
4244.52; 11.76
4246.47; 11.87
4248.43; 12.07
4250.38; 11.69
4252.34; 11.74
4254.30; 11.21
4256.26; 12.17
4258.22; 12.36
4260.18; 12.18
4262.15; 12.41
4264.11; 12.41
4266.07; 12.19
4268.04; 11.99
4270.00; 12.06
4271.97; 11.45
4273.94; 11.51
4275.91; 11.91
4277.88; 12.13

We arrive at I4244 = 0.4 Angstrom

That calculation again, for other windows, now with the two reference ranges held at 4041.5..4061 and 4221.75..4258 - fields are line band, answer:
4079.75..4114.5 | 4.02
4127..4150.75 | 0.90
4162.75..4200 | 1.12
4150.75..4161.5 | 0.40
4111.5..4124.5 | 0.95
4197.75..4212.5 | 0.33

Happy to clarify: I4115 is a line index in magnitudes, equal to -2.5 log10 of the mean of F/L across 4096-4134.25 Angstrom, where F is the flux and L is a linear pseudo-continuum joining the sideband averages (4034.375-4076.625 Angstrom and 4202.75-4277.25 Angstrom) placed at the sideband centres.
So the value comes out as 0.13 mag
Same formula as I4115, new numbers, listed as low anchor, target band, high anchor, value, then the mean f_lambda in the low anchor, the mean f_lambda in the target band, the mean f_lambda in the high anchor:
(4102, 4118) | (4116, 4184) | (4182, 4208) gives -0.05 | 10.4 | 11.5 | 11.7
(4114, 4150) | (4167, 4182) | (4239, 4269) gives 0.01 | 11.4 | 11.5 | 12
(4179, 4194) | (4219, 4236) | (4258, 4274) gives -0.03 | 11.6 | 12.1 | 12.1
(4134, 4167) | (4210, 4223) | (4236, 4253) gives -0.03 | 11.6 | 12.2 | 11.9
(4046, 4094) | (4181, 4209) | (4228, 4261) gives 0.03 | 11.7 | 11.7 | 12.1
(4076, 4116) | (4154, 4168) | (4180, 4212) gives -0.03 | 10.8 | 11.6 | 11.7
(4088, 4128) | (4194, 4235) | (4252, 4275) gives -0.04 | 10.6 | 12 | 12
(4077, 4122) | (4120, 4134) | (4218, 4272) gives -0.03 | 10.8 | 11.3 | 12.1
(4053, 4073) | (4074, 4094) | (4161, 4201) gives 0.03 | 11.9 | 11.6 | 11.6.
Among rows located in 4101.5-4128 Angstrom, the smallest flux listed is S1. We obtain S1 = 9.181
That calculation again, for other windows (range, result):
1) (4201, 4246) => 11.34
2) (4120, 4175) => 10.76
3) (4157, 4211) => 10.8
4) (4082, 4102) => 9.242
